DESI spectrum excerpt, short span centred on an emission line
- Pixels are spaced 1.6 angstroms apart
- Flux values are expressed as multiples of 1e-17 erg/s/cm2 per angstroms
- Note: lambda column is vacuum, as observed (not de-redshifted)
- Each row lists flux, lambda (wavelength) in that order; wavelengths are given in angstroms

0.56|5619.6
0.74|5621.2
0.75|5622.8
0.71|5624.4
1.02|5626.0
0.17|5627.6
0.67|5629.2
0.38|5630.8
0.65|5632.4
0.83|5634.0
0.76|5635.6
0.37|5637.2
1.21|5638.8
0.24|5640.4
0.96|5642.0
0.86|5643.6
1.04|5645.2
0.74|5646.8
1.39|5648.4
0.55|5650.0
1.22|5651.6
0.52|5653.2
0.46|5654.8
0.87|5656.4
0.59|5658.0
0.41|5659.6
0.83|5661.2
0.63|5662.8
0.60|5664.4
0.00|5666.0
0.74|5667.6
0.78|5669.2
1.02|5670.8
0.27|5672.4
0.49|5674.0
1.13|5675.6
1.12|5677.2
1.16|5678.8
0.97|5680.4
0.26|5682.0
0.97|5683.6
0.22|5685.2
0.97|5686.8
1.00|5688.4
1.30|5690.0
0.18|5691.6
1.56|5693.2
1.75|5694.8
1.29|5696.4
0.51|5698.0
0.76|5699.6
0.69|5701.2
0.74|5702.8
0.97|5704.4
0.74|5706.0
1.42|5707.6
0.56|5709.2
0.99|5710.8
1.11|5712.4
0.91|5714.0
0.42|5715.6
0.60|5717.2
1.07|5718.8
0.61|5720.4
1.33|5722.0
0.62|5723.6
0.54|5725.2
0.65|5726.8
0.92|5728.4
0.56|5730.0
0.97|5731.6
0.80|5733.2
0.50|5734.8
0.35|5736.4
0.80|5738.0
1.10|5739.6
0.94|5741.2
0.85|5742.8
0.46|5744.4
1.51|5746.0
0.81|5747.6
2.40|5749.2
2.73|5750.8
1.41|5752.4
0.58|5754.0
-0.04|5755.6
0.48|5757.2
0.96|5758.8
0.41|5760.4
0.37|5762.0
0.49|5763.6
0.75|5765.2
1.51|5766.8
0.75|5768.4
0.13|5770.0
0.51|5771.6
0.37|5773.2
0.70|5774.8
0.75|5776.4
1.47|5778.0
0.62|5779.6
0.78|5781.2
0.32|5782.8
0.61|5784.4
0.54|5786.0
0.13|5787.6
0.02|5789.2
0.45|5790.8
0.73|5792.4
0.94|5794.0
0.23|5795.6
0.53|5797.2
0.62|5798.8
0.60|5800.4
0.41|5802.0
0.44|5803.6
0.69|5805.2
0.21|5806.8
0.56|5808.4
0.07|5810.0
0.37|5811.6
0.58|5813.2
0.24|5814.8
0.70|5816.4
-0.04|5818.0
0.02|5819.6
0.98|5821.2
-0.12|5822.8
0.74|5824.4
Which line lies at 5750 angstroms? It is [O III]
